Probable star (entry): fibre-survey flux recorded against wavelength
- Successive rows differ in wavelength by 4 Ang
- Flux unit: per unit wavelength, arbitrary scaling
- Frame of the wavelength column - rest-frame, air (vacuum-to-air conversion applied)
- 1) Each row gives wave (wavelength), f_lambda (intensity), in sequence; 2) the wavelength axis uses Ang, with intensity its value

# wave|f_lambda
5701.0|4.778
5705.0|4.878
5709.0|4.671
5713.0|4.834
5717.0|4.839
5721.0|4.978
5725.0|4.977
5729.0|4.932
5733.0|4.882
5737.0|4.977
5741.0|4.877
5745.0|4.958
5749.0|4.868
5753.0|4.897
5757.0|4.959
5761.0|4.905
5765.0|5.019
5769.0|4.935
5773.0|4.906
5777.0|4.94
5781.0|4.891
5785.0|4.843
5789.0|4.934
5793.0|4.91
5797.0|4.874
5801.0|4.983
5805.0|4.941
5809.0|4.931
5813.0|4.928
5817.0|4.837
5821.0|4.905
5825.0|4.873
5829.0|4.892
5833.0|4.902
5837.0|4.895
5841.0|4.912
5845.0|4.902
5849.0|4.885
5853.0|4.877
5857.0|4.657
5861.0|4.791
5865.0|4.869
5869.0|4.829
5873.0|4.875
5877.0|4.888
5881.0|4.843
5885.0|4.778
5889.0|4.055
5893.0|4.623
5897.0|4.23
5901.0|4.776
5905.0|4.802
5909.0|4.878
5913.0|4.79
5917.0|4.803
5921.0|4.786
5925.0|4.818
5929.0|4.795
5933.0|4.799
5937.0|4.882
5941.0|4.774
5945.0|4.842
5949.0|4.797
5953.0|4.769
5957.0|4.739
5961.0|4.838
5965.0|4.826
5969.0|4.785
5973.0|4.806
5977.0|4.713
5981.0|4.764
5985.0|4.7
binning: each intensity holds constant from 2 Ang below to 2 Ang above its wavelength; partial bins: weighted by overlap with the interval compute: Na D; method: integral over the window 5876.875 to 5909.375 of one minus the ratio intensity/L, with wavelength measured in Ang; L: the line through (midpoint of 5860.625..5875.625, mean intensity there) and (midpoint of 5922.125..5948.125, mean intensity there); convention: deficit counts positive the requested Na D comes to 1.40 Ang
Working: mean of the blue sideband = 4.85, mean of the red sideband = 4.82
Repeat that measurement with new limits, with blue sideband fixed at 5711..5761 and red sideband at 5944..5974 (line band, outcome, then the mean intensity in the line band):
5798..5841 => -0.3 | 4.91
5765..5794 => -0.1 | 4.92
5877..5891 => 0.7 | 4.61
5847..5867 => 0.1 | 4.82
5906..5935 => 0.1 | 4.81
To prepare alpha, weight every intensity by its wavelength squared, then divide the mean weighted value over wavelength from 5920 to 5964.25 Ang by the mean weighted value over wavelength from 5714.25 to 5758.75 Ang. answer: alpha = 1.05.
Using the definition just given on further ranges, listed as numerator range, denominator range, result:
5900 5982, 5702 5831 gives 1.04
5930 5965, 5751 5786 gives 1.04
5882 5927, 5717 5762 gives 1.00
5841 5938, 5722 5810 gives 1.01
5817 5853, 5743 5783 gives 1.02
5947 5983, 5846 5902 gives 1.05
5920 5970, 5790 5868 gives 1.02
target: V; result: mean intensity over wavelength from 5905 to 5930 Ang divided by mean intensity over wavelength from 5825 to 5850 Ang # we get 1.0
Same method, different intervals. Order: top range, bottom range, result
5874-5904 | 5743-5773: 0.94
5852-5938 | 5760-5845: 0.97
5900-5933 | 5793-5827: 0.98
